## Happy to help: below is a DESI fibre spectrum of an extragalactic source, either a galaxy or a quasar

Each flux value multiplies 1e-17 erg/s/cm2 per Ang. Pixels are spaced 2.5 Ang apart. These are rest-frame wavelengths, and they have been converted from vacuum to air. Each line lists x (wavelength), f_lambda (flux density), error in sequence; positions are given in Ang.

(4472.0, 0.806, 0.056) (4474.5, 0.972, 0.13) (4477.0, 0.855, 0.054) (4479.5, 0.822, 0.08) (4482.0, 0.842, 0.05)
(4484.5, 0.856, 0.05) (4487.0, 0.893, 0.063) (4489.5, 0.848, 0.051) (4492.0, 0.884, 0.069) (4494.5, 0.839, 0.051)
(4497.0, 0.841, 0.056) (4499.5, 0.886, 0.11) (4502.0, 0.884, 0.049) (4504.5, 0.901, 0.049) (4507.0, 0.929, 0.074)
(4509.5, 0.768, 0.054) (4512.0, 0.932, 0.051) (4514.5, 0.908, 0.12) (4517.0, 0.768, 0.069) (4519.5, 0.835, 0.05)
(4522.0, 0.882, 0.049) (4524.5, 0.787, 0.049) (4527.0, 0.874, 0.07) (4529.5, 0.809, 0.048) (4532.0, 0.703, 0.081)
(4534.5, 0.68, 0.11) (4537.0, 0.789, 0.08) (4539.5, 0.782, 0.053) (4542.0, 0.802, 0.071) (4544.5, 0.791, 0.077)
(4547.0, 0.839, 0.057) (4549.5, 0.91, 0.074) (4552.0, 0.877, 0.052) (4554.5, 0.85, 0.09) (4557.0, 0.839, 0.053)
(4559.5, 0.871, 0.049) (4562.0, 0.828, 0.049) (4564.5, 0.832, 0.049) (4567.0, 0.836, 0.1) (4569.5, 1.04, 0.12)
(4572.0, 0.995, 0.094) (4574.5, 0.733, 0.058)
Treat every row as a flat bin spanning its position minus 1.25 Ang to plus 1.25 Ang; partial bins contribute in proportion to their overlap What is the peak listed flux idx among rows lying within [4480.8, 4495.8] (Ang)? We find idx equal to 0.893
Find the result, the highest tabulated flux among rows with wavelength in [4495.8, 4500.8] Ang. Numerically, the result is 0.886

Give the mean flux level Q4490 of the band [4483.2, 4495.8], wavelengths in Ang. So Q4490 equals 0.864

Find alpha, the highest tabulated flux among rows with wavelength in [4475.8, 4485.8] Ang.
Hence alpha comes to 0.856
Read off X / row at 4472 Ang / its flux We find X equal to 0.806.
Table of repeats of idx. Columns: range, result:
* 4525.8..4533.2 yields 0.874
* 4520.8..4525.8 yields 0.882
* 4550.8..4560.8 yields 0.877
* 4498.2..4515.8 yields 0.932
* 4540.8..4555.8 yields 0.91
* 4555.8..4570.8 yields 1.04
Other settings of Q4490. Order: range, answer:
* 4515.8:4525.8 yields 0.819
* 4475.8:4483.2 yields 0.84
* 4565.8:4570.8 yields 0.94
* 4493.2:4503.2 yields 0.863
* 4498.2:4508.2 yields 0.9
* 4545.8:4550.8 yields 0.875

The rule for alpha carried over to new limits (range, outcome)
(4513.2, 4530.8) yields 0.908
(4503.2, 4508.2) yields 0.929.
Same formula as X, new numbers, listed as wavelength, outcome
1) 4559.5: 0.871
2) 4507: 0.929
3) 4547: 0.839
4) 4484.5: 0.856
